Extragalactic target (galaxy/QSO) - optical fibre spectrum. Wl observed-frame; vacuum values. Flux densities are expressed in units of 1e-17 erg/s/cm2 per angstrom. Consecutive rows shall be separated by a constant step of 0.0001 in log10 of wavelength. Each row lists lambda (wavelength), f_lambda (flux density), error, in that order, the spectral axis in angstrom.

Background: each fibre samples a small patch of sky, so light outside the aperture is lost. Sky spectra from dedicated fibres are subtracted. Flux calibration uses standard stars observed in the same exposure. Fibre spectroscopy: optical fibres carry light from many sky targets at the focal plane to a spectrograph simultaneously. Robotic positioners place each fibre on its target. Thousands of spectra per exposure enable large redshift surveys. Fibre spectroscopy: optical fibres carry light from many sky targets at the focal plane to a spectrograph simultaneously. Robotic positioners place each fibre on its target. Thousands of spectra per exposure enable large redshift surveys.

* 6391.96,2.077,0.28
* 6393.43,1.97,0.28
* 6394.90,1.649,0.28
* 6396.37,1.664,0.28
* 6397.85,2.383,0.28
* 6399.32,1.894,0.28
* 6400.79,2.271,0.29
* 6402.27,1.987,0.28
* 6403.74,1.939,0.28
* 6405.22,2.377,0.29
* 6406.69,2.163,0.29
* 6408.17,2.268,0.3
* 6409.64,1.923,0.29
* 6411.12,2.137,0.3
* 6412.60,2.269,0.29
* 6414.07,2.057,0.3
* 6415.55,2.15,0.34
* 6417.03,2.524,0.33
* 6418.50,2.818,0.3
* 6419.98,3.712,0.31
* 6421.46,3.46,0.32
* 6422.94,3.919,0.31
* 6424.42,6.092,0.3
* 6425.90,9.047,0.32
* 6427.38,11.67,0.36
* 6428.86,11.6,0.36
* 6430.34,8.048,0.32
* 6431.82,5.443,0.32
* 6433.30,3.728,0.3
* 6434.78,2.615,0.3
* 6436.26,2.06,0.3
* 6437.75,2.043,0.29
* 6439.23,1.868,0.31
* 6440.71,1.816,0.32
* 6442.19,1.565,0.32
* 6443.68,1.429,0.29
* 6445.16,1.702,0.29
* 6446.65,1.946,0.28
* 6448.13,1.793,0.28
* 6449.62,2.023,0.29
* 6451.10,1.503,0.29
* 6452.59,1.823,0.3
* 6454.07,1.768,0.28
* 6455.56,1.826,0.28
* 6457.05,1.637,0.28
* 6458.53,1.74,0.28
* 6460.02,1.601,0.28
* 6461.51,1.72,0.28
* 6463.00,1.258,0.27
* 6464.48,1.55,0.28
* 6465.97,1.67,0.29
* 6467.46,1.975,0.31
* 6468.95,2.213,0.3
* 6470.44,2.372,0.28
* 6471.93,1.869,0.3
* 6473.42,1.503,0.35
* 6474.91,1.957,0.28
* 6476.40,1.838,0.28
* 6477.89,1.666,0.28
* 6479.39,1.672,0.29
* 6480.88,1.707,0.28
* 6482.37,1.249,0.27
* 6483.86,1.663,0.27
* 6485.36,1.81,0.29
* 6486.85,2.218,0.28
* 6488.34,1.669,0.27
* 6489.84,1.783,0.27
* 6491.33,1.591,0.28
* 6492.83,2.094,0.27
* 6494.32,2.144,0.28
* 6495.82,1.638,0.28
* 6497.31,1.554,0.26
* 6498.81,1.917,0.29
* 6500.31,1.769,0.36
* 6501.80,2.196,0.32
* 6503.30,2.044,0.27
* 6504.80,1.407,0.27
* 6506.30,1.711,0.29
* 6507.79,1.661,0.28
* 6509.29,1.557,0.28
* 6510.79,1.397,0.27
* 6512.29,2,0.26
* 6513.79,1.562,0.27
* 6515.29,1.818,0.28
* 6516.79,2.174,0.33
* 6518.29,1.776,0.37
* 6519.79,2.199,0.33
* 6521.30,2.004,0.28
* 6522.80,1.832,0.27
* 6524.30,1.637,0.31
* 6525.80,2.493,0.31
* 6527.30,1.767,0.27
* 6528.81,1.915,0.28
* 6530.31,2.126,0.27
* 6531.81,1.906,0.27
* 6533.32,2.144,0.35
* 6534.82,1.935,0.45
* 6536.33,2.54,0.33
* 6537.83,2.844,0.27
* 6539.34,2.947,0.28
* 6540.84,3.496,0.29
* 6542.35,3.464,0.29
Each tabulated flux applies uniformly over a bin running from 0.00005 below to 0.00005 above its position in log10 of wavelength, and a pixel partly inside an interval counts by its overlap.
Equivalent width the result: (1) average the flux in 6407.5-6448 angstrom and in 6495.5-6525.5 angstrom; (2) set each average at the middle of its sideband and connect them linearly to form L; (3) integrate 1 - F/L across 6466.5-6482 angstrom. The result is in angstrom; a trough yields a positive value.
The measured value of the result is 4.7 angstrom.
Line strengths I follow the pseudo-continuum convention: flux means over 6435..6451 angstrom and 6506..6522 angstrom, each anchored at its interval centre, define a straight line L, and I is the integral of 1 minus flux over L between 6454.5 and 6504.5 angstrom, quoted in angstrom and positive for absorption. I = 0.93 angstrom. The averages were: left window 1.84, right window 1.81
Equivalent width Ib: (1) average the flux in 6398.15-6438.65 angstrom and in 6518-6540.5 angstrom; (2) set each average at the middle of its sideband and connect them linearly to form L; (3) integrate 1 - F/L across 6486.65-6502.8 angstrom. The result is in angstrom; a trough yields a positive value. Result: 4.96 angstrom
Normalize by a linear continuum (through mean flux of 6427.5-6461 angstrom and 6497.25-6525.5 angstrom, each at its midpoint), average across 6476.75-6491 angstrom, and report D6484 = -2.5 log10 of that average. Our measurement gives 0.31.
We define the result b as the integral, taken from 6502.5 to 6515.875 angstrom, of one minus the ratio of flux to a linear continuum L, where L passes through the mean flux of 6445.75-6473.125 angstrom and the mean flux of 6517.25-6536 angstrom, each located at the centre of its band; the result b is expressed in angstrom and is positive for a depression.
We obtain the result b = 1.8 angstrom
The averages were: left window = 1.79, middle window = 1.68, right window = 1.99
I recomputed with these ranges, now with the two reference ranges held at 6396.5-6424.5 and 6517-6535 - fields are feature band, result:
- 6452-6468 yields 4.3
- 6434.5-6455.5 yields 4.8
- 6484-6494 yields 1.4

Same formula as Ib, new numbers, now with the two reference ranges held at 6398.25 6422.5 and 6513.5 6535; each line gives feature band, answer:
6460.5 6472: 1.9 angstrom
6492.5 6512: 2.6 angstrom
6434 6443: 1.1 angstrom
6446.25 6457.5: 2.2 angstrom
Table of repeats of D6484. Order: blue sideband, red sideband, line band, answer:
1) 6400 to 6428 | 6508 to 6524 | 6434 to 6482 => 0.46 mag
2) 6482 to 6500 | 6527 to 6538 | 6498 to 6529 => 0.07 mag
